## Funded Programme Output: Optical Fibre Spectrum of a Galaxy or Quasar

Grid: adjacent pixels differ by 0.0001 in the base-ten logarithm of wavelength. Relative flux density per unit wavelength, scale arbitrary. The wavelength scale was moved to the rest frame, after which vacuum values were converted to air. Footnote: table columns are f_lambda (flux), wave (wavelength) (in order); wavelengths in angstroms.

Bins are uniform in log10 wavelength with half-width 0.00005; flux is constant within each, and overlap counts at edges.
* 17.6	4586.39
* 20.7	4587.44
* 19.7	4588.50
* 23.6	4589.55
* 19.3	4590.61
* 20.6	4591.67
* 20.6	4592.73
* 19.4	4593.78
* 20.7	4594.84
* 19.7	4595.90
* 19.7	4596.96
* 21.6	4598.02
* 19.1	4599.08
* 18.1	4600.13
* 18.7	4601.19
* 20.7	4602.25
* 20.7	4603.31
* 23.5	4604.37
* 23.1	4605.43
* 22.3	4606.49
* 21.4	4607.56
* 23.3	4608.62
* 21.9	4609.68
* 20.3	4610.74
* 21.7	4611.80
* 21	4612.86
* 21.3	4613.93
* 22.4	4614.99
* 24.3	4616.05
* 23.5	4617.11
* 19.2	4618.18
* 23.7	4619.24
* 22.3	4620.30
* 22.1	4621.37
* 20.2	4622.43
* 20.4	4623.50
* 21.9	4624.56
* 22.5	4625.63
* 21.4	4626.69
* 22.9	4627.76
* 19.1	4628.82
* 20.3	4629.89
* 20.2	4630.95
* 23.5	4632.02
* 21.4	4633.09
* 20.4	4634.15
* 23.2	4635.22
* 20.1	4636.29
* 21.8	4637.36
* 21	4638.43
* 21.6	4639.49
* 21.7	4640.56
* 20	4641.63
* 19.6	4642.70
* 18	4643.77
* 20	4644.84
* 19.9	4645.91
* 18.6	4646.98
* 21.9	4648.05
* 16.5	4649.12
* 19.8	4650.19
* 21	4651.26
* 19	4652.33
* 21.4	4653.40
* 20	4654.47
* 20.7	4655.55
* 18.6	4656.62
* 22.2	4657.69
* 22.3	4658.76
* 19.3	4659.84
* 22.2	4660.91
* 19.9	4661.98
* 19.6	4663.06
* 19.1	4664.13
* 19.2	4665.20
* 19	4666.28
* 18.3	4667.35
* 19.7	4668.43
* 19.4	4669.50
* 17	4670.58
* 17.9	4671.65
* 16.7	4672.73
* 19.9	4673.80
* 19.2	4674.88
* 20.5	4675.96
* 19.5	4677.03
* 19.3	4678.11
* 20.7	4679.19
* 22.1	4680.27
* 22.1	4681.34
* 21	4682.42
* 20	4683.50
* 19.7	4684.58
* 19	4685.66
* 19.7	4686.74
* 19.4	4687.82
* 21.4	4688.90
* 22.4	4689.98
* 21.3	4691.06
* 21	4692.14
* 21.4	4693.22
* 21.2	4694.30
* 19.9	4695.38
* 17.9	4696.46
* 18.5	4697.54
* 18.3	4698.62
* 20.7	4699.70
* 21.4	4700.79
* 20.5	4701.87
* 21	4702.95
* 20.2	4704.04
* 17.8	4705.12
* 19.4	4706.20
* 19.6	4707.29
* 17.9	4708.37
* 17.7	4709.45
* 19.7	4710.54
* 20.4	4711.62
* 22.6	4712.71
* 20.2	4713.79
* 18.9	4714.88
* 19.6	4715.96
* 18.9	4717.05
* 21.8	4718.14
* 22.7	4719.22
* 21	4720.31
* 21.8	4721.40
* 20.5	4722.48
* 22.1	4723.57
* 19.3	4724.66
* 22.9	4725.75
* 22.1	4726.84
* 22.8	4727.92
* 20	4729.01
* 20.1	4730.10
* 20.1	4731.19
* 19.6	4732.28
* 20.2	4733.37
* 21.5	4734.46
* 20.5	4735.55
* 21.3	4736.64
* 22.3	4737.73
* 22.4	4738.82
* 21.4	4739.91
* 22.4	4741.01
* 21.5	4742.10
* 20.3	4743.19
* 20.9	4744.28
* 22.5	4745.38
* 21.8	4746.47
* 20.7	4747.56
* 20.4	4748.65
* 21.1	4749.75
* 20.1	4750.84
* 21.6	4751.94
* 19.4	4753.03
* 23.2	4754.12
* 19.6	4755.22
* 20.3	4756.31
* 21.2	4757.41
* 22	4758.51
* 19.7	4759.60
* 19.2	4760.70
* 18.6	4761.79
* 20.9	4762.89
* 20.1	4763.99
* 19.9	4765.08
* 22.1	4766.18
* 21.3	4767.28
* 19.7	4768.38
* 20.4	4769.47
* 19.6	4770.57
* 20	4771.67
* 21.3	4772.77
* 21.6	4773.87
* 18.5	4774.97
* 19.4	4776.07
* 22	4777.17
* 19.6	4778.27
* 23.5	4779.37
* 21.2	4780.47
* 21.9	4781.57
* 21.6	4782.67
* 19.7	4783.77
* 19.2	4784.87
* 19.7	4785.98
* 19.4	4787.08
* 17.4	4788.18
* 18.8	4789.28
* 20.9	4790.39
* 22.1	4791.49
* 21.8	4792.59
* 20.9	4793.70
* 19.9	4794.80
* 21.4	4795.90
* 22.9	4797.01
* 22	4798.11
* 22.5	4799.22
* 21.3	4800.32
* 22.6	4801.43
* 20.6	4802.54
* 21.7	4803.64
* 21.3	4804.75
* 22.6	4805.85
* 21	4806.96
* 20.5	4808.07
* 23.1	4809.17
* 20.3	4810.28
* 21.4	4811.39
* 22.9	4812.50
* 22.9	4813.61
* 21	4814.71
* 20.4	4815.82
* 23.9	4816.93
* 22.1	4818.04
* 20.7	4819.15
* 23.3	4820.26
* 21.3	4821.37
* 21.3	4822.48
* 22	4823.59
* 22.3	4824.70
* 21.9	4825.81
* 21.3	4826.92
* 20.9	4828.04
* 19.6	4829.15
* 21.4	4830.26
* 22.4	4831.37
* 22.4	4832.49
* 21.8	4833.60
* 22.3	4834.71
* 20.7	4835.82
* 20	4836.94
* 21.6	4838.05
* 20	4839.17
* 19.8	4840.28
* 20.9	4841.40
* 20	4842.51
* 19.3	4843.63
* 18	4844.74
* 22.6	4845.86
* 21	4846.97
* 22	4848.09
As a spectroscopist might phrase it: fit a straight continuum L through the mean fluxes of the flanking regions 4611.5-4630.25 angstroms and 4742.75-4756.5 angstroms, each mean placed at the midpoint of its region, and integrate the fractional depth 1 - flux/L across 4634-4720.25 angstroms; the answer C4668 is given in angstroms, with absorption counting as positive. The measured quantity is 5.3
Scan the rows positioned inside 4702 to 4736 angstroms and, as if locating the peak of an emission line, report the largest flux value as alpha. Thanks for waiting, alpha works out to 22.9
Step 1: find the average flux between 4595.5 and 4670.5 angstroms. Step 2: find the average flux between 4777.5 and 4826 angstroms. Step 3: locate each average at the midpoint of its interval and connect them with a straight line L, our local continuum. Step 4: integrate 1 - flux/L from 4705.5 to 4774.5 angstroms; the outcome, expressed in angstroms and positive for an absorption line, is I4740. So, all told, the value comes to 1.4 angstroms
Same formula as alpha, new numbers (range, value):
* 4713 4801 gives 23.5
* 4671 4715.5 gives 22.6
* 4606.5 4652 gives 24.3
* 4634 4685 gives 23.2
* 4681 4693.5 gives 22.4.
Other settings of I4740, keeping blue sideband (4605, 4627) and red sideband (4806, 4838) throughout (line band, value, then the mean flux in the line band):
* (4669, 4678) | 1.26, 18.8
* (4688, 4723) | 2.50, 20.2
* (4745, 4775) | 1.50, 20.6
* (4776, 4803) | 0.93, 20.9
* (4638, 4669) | 2.64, 20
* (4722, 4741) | 0.51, 21.2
